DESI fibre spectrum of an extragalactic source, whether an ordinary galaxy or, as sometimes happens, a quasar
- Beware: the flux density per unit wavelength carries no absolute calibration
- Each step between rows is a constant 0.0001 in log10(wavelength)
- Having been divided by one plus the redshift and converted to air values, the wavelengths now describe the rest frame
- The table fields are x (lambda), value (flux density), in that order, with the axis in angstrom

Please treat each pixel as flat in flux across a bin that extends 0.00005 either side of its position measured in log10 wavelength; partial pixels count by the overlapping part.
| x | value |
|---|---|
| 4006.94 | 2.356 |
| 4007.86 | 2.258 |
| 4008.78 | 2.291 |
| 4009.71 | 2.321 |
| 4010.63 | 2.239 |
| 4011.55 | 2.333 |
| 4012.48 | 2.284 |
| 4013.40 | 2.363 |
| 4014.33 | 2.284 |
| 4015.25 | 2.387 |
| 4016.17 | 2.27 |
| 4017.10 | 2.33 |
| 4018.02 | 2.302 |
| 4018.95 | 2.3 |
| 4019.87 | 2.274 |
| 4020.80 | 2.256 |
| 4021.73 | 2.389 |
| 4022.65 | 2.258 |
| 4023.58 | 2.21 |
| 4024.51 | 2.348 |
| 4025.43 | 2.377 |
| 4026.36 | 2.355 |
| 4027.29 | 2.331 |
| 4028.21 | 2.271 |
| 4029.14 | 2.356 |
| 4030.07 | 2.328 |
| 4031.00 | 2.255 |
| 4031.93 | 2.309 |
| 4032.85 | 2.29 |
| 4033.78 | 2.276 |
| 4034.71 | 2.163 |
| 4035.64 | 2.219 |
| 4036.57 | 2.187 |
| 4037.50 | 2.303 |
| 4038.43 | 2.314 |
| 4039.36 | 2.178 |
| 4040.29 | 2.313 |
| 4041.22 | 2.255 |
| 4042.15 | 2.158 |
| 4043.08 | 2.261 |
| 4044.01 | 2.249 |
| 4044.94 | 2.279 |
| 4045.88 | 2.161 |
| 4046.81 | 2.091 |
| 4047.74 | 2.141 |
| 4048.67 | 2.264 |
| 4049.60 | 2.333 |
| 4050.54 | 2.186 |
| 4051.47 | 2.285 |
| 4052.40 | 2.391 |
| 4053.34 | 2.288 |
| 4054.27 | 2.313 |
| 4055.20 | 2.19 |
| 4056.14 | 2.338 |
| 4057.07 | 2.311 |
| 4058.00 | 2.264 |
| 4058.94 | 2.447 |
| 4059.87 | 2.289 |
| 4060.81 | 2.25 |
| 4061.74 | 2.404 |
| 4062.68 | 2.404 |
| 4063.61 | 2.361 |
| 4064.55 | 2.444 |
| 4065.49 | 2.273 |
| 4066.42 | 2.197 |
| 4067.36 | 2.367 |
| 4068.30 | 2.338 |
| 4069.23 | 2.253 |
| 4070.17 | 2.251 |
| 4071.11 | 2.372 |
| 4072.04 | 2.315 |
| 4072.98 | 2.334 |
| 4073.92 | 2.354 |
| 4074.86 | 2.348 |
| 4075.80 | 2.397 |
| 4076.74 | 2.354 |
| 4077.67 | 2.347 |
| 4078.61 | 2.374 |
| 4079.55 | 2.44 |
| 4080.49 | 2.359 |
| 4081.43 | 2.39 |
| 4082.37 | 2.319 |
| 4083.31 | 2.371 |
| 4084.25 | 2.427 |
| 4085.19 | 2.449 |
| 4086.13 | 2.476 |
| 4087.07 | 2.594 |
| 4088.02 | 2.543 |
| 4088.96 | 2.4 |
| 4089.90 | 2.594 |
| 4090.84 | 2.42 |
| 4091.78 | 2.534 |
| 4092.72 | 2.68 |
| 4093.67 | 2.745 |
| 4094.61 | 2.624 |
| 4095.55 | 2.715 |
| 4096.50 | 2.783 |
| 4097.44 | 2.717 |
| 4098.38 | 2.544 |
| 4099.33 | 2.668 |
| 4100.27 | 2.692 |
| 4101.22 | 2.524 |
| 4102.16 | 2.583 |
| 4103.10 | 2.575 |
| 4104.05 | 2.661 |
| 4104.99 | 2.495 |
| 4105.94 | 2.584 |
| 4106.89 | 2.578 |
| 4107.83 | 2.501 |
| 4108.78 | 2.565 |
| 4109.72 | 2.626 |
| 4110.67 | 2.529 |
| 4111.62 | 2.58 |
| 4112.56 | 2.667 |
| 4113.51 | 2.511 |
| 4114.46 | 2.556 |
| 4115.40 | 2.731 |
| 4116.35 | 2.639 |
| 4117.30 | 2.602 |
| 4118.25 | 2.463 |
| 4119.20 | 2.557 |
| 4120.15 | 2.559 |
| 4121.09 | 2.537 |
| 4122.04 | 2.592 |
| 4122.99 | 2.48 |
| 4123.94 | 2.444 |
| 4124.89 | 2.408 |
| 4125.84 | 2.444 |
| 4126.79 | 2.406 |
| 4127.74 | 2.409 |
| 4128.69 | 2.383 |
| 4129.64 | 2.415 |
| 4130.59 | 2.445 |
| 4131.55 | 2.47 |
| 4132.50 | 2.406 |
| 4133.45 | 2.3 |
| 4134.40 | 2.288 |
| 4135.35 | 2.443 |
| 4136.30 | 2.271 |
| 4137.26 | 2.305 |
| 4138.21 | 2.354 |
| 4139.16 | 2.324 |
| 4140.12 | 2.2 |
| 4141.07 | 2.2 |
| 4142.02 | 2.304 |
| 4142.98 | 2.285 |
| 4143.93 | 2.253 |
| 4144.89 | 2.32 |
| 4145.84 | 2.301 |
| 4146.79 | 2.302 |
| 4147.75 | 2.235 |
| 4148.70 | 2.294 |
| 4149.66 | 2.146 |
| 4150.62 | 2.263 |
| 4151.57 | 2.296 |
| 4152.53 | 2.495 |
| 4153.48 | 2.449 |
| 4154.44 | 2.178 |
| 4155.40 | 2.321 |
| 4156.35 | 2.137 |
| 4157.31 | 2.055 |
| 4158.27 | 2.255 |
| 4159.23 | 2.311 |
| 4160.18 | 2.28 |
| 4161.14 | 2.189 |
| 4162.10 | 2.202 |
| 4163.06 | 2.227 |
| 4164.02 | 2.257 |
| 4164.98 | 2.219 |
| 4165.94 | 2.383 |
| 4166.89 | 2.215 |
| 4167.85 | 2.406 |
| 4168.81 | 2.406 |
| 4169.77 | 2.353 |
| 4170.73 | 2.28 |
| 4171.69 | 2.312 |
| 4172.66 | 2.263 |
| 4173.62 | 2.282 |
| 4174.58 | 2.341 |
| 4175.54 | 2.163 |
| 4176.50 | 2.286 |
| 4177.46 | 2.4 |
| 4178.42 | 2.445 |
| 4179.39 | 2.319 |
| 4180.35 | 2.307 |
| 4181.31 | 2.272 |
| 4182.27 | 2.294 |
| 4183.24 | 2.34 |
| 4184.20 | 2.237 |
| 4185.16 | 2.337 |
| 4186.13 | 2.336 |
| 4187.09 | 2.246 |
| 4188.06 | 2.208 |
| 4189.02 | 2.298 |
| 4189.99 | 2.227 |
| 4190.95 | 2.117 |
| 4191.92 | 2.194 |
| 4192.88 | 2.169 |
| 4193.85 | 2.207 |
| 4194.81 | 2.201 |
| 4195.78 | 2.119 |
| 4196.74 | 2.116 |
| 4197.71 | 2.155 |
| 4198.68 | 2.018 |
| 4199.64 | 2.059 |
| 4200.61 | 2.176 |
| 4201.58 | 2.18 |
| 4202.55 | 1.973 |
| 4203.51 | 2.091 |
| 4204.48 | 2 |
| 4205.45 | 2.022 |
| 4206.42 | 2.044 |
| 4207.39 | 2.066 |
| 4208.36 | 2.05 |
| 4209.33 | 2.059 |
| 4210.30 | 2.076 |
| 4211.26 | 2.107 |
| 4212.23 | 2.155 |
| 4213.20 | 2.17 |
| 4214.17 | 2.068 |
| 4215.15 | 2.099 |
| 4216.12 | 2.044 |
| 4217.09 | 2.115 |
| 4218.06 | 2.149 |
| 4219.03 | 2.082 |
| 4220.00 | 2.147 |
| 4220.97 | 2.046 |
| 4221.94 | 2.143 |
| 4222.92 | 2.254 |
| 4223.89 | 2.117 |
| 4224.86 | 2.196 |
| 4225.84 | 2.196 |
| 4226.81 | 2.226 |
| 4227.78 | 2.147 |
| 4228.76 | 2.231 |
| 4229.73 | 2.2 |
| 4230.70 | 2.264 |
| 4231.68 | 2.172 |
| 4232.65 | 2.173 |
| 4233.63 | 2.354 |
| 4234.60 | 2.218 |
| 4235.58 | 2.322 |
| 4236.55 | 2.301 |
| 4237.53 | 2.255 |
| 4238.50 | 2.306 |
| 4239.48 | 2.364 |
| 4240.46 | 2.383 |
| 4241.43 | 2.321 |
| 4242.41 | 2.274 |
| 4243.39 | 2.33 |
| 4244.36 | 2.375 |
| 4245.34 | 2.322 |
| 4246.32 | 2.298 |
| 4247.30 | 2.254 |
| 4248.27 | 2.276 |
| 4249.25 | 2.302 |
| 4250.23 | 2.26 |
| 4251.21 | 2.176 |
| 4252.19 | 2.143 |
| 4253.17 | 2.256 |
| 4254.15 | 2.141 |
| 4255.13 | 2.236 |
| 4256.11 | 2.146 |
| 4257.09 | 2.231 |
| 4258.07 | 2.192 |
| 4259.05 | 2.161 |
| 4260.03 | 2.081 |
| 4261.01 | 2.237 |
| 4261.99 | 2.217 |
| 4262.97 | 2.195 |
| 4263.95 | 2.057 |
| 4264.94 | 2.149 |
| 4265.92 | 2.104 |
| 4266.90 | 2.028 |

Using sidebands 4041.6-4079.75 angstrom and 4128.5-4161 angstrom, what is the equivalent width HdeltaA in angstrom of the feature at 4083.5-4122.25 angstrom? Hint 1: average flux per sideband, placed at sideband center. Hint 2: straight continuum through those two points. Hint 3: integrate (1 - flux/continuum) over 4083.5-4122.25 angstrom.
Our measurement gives -4.68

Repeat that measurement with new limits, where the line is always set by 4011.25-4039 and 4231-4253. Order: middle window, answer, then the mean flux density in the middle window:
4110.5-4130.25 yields -2.0 angstrom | 2.52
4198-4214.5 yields 1.5 angstrom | 2.08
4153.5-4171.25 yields 0.2 angstrom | 2.26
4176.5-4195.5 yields 0.1 angstrom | 2.27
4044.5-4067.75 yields 0.0 angstrom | 2.29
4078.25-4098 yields -2.0 angstrom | 2.52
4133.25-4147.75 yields 0.0 angstrom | 2.29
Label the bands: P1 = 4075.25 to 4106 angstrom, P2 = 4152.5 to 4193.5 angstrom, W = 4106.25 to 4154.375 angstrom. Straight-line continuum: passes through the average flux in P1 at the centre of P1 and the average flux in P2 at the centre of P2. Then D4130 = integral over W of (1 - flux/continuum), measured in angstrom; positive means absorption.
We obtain -0.3 angstrom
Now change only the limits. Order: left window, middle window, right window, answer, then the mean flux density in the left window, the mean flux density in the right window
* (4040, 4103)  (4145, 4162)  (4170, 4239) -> 0.0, 2.39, 2.19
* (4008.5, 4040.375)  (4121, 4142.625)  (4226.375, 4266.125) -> -1.1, 2.29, 2.24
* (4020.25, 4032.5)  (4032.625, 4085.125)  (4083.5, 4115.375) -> 2.8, 2.31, 2.58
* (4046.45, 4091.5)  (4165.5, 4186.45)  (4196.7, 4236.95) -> -1.2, 2.35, 2.14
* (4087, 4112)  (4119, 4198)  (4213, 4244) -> 3.7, 2.59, 2.21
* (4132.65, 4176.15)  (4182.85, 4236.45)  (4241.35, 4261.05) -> 2.3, 2.28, 2.24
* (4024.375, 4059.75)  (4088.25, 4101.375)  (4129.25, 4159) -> -1.9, 2.27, 2.3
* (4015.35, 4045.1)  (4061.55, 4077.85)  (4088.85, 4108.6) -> 0.9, 2.28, 2.6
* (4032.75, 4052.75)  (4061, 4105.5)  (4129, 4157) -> -3.8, 2.24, 2.31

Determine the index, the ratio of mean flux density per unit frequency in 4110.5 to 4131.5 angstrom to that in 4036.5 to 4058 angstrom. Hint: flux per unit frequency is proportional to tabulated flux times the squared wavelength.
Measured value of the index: 1.16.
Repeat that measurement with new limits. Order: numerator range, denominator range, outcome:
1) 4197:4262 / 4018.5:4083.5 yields 1.03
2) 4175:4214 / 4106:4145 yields 0.92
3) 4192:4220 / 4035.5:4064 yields 1.00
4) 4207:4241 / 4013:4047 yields 1.05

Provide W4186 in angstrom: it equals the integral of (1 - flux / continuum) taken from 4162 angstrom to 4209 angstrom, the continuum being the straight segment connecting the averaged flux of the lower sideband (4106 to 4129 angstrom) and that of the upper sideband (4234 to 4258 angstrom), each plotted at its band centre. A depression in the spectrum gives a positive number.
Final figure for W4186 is 3.4 angstrom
